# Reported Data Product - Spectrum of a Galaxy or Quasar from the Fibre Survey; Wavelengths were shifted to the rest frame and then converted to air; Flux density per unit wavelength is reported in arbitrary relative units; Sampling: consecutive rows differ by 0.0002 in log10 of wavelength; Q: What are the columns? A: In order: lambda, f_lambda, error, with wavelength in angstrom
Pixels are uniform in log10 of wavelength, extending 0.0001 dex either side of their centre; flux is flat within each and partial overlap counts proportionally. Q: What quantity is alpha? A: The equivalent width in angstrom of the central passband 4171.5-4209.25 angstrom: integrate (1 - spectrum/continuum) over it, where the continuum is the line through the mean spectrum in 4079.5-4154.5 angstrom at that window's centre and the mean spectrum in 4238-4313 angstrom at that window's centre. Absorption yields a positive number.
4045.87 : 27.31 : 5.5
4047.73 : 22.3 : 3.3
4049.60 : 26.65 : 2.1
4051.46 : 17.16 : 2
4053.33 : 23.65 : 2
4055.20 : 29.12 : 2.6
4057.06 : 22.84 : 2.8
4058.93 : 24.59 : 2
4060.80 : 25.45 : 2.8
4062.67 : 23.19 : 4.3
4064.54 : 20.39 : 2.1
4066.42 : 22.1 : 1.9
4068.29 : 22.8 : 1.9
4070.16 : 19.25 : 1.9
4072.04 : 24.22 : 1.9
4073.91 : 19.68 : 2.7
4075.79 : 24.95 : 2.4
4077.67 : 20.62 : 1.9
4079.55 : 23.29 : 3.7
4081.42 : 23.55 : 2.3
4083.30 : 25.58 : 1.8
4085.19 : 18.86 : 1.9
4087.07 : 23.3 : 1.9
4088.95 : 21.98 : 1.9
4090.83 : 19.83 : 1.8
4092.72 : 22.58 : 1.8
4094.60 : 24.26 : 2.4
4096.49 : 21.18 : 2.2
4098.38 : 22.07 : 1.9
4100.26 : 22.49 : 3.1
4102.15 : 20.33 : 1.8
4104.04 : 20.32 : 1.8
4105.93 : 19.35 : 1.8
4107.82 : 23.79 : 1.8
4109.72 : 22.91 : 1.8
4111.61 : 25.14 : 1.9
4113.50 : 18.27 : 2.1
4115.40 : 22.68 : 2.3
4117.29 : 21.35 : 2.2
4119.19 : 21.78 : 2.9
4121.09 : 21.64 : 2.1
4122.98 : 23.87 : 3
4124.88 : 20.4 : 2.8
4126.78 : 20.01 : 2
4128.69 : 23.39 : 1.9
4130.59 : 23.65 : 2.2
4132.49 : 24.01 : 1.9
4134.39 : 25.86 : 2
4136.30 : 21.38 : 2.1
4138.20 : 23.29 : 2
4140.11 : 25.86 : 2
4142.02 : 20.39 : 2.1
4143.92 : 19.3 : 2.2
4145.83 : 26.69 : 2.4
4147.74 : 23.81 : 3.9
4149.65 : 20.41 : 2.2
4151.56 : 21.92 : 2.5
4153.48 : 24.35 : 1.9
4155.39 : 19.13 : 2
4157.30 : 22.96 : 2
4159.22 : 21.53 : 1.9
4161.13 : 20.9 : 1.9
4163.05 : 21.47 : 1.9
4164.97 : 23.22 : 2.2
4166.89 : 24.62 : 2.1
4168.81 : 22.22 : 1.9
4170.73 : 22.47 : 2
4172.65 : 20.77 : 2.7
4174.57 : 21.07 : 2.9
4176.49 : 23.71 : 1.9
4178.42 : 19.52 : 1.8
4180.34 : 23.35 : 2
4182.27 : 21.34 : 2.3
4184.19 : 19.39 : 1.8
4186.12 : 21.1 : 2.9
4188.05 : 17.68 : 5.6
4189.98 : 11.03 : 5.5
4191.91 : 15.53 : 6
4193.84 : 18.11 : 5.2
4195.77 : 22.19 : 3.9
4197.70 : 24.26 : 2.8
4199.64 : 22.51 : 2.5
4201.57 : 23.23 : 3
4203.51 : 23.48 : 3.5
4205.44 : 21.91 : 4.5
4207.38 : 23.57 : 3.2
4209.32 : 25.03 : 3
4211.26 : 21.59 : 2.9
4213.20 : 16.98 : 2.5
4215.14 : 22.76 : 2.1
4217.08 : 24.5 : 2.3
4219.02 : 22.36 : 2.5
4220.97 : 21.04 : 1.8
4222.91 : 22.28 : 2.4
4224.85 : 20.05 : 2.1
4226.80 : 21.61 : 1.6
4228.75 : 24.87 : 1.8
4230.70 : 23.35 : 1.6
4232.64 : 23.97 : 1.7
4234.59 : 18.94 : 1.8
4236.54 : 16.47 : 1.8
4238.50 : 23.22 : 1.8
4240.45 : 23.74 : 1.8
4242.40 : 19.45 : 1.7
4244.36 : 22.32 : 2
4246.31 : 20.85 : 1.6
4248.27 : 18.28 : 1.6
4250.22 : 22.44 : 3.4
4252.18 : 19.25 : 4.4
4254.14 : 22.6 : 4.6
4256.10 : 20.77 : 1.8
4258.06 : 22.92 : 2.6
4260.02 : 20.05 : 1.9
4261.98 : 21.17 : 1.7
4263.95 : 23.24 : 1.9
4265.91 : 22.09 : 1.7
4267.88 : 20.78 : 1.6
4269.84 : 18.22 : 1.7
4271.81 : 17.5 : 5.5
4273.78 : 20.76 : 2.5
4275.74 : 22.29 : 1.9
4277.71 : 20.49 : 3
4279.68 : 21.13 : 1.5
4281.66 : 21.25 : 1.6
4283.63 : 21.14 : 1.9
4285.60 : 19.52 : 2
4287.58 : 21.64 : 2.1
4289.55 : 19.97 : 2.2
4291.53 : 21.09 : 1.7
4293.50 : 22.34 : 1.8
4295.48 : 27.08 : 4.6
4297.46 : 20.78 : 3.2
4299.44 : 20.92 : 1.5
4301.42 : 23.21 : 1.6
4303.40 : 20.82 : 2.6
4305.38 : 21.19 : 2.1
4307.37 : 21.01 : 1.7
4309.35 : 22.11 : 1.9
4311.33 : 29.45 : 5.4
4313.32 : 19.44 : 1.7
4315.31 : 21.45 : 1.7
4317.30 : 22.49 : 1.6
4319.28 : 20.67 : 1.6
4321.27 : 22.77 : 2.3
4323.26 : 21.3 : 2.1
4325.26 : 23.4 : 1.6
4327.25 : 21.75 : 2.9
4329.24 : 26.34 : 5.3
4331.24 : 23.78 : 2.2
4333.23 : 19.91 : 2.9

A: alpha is 1.9 angstrom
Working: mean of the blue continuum 22.4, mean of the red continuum 21.5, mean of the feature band 20.8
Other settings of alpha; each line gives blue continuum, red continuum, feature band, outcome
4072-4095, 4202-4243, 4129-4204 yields 1.47 angstrom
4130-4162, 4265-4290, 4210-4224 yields -0.12 angstrom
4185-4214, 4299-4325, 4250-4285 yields 0.89 angstrom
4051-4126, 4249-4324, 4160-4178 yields -0.17 angstrom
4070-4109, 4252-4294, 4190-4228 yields -0.31 angstrom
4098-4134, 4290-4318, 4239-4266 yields 1.06 angstrom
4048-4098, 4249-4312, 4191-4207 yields 0.34 angstrom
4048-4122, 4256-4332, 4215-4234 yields -0.55 angstrom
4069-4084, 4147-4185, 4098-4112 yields 0.29 angstrom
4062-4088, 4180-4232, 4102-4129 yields 0.34 angstrom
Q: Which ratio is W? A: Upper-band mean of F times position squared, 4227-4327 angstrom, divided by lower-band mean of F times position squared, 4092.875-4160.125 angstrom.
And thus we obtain 1.0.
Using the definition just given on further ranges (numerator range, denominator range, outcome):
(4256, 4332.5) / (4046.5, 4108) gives 1.07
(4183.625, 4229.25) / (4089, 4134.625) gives 1.00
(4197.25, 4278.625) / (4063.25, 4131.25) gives 1.05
